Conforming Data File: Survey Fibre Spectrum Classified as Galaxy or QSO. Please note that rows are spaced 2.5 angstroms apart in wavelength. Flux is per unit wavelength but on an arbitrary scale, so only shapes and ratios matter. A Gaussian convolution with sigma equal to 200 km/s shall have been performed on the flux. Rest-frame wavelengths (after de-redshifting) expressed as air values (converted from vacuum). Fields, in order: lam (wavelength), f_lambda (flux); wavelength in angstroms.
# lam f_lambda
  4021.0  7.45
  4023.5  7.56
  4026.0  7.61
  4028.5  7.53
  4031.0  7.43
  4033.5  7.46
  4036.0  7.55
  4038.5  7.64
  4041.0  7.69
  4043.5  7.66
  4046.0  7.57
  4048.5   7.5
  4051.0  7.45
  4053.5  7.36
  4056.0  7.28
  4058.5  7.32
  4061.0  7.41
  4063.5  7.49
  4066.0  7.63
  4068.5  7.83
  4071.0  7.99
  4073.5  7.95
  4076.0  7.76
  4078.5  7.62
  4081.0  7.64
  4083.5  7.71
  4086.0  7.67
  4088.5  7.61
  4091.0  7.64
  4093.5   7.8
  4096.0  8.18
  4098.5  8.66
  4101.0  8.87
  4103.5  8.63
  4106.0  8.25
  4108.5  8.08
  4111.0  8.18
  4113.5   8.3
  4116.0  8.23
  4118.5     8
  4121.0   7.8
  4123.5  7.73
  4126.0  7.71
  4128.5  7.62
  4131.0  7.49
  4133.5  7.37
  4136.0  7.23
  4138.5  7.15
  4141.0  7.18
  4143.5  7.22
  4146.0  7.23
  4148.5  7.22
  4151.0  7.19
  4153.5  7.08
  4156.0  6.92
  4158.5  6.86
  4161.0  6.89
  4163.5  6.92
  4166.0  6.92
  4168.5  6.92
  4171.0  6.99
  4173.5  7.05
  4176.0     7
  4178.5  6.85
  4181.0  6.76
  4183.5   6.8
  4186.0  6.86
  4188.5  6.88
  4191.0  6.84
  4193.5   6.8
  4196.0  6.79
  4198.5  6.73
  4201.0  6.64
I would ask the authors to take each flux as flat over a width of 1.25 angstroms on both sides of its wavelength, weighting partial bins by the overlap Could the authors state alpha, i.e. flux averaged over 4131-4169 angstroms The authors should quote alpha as 7.1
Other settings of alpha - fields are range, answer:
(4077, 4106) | 8.01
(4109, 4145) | 7.66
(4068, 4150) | 7.8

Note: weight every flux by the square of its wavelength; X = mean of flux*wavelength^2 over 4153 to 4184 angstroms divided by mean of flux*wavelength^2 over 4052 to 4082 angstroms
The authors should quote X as 0.96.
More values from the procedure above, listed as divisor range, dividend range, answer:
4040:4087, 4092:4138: 1.08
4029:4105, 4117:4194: 0.96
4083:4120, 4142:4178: 0.89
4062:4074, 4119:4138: 1.00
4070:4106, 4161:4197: 0.90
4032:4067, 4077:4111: 1.09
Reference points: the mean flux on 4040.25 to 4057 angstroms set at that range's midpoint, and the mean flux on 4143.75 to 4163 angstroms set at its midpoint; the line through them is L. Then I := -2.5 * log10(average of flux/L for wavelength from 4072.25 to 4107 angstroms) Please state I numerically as -0.10 mag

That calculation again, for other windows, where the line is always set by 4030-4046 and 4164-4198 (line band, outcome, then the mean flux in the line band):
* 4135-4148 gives -0.02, 7.2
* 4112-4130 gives -0.11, 7.91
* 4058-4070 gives -0.02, 7.56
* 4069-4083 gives -0.06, 7.79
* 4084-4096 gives -0.06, 7.73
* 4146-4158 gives -0.01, 7.1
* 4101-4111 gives -0.16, 8.37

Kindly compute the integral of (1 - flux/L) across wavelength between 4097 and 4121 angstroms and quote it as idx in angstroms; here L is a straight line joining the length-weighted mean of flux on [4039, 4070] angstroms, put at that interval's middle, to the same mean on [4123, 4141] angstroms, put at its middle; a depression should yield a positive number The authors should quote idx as -2.8 angstroms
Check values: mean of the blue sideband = 7.52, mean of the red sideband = 7.44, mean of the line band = 8.32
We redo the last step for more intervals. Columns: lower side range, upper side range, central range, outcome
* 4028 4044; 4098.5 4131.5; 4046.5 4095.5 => 1.1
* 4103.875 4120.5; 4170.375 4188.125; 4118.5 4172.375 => 2.2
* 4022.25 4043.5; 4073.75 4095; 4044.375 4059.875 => 0.4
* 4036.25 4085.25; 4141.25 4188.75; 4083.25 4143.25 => -4.7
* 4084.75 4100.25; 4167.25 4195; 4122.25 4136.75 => 0.0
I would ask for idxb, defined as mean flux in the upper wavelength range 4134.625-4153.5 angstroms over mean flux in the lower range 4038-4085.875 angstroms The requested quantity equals 0.95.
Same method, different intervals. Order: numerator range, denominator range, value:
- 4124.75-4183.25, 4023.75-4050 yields 0.94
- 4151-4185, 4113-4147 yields 0.91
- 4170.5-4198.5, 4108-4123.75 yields 0.85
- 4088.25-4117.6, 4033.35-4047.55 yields 1.08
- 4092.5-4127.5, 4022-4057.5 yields 1.09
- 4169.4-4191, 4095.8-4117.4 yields 0.82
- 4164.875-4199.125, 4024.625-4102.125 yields 0.89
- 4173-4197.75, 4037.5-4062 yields 0.92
